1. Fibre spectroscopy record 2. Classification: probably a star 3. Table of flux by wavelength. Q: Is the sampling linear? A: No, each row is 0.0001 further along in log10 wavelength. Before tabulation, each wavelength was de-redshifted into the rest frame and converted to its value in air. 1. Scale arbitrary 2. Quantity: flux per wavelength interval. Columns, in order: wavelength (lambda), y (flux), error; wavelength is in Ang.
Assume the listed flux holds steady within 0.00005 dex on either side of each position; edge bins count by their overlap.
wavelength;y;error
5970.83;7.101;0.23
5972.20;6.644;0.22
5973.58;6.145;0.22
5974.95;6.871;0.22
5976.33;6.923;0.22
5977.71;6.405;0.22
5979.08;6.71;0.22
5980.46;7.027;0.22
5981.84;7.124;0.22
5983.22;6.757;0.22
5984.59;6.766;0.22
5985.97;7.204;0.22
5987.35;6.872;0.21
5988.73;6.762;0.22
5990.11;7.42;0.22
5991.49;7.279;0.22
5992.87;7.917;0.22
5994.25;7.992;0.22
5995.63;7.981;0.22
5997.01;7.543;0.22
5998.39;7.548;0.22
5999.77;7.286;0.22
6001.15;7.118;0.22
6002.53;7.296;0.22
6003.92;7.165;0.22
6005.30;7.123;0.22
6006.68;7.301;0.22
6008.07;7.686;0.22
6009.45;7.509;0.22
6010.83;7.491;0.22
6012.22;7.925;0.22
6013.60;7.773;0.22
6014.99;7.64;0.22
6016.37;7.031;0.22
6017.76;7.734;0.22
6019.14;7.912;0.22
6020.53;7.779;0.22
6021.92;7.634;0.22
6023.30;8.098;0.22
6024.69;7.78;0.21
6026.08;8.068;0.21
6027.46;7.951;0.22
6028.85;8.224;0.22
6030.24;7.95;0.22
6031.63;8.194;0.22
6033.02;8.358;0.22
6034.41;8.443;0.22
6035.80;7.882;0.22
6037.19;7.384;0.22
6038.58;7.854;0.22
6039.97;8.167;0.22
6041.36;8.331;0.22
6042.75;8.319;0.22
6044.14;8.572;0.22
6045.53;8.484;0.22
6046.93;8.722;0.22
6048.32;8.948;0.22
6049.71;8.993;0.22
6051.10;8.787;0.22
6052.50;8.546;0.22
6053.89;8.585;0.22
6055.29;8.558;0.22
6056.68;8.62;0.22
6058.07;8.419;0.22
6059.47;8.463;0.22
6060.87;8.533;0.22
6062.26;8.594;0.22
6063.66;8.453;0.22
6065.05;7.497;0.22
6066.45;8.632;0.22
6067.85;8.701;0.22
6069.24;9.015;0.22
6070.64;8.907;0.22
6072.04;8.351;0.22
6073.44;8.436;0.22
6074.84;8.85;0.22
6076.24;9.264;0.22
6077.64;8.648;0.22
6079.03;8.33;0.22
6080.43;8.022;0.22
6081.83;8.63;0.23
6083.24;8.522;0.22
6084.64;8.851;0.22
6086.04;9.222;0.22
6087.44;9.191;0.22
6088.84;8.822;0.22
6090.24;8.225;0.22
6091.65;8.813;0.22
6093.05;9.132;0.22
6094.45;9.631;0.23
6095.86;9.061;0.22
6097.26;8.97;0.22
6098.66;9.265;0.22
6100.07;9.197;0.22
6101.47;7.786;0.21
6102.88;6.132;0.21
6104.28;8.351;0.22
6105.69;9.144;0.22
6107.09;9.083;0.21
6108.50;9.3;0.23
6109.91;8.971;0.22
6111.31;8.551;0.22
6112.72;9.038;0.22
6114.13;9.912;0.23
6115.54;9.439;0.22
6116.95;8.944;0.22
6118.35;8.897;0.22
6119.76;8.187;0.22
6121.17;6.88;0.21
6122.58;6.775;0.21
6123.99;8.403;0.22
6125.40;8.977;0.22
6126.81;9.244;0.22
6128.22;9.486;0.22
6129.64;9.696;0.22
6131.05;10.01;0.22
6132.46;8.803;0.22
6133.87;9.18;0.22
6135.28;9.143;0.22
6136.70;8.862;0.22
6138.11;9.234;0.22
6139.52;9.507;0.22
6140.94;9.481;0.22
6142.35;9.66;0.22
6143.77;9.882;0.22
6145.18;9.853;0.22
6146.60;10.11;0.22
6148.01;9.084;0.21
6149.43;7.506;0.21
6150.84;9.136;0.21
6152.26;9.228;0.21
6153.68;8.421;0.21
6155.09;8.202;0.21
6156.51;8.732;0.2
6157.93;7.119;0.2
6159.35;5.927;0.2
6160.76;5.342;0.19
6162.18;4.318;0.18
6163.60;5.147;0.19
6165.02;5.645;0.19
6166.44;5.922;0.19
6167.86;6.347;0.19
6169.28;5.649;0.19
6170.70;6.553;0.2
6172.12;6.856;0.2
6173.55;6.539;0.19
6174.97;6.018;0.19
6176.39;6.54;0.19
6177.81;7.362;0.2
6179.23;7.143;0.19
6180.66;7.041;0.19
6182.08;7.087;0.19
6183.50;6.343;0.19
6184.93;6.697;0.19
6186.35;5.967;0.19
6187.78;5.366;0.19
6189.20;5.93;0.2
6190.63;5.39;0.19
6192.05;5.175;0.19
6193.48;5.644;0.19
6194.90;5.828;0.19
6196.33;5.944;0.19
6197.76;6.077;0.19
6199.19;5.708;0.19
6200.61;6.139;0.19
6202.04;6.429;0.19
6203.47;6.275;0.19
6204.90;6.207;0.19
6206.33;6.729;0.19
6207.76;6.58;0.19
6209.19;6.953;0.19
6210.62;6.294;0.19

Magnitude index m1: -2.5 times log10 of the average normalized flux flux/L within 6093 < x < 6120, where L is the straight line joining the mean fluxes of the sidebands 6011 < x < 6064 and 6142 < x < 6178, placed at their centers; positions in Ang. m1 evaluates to -0.15 mag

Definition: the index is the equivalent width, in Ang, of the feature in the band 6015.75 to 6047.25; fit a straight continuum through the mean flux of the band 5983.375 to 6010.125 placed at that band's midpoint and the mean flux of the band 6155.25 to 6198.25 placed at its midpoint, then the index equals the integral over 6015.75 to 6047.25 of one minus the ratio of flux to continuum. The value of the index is -4.0 Ang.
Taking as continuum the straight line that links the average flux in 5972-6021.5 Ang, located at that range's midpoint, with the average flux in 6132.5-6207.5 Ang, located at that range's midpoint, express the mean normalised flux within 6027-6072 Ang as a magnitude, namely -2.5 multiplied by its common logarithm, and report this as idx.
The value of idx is -0.16 mag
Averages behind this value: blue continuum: 7.28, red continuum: 7.12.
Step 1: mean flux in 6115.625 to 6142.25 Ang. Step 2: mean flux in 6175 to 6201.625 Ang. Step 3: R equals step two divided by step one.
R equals 0.69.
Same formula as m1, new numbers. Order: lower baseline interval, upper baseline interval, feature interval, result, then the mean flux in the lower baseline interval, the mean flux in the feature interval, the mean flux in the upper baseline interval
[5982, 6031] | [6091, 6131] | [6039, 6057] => -0.072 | 7.53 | 8.58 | 8.78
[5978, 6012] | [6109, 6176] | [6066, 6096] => -0.131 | 7.29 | 8.78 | 8.14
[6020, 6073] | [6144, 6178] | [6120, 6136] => -0.167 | 8.34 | 8.76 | 7.18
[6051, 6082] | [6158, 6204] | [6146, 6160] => -0.238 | 8.55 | 8.34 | 6.09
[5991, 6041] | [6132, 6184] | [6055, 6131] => -0.135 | 7.73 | 8.7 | 7.64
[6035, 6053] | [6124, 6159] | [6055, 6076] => -0.002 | 8.38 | 8.55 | 9.06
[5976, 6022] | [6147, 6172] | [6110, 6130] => -0.228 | 7.34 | 8.73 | 6.99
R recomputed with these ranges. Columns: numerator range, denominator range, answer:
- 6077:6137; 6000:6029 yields 1.15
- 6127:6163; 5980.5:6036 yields 1.14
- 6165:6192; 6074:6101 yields 0.71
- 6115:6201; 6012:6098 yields 0.89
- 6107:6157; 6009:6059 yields 1.11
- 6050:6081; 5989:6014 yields 1.14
